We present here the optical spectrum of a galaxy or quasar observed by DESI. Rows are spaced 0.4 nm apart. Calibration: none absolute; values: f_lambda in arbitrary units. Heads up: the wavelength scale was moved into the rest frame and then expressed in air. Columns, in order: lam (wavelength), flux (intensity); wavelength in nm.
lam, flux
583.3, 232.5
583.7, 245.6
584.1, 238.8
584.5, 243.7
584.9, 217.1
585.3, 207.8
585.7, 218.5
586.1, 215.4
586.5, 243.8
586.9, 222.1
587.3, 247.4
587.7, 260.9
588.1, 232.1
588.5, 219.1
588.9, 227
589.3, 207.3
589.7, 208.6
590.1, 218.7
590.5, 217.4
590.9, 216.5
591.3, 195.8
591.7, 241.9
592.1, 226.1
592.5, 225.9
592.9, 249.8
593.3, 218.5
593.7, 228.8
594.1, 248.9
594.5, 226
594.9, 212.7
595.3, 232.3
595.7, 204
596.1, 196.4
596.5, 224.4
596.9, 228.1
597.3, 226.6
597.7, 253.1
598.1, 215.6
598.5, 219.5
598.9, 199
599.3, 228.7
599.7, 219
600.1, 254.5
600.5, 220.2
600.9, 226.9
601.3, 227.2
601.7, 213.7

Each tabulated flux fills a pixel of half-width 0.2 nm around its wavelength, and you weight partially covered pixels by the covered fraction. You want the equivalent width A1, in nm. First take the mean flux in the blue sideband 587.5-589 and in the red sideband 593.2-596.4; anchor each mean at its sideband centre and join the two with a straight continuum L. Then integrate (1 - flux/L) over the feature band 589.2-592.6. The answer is 0.18 nm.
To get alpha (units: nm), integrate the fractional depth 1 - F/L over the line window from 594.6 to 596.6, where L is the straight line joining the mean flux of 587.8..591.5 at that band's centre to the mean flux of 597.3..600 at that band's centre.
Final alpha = 0.07 nm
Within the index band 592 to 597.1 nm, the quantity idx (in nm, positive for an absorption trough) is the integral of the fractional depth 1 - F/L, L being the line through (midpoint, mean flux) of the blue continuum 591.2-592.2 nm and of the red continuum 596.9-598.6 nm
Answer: 0.03 nm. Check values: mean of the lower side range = 223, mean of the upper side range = 229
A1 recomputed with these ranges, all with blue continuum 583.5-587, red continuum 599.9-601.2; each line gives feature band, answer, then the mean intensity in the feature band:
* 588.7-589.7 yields 0.062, 215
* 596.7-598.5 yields 0.022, 230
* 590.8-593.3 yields 0.052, 226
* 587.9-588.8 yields 0.014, 226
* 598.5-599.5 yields 0.077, 215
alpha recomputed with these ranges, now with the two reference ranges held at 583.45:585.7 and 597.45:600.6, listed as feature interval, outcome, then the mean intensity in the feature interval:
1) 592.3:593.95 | -0.03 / 231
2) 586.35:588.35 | -0.10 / 241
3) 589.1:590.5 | 0.10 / 212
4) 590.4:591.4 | 0.08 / 211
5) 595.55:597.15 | 0.09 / 214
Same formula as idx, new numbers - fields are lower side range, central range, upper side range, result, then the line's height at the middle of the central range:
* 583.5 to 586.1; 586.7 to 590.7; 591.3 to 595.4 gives 0.040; 228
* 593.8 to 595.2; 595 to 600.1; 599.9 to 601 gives 0.226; 232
